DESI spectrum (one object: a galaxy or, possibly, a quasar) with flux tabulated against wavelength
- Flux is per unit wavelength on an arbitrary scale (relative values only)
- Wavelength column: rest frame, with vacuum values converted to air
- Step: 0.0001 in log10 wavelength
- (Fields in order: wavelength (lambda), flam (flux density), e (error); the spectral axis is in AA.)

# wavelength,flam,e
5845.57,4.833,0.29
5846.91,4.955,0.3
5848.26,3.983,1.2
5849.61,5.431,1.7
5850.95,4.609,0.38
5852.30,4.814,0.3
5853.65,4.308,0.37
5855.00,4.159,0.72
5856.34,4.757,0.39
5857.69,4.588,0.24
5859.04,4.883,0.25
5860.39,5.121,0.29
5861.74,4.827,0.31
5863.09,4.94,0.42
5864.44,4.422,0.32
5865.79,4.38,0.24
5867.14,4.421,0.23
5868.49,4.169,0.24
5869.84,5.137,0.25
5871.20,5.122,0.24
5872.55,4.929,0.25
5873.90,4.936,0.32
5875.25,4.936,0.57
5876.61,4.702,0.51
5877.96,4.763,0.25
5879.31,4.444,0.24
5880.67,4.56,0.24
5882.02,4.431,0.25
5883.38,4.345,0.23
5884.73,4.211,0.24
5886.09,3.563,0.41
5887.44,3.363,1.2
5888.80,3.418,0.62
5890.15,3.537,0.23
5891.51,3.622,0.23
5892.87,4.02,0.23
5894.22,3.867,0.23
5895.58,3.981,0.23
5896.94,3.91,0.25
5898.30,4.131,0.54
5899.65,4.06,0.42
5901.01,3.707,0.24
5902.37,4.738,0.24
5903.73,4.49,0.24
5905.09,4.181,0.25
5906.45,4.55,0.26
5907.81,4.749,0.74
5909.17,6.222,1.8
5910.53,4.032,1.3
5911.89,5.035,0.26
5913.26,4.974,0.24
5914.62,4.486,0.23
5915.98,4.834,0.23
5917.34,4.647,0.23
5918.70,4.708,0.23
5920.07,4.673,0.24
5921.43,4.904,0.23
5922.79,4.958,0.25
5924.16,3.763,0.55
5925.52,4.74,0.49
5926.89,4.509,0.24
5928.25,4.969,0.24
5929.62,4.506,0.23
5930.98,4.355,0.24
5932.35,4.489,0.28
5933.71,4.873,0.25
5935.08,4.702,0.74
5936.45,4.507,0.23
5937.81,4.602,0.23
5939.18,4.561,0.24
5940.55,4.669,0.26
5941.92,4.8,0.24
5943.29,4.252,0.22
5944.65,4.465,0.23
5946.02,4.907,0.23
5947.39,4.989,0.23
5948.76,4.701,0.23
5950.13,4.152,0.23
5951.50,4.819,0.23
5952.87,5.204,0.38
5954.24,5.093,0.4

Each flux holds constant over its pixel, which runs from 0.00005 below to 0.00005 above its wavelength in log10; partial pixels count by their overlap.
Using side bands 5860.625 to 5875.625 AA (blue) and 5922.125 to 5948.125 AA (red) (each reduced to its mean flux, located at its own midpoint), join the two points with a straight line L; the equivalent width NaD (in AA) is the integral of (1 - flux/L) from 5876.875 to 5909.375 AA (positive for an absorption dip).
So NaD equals 3.6 AA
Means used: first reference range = 4.76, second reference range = 4.61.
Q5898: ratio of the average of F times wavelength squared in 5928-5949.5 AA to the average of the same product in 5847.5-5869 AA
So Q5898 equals 1.03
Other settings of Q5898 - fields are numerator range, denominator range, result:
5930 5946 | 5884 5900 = 1.22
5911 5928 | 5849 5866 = 1.01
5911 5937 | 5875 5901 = 1.16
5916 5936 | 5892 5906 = 1.14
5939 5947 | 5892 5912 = 1.08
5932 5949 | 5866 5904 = 1.11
